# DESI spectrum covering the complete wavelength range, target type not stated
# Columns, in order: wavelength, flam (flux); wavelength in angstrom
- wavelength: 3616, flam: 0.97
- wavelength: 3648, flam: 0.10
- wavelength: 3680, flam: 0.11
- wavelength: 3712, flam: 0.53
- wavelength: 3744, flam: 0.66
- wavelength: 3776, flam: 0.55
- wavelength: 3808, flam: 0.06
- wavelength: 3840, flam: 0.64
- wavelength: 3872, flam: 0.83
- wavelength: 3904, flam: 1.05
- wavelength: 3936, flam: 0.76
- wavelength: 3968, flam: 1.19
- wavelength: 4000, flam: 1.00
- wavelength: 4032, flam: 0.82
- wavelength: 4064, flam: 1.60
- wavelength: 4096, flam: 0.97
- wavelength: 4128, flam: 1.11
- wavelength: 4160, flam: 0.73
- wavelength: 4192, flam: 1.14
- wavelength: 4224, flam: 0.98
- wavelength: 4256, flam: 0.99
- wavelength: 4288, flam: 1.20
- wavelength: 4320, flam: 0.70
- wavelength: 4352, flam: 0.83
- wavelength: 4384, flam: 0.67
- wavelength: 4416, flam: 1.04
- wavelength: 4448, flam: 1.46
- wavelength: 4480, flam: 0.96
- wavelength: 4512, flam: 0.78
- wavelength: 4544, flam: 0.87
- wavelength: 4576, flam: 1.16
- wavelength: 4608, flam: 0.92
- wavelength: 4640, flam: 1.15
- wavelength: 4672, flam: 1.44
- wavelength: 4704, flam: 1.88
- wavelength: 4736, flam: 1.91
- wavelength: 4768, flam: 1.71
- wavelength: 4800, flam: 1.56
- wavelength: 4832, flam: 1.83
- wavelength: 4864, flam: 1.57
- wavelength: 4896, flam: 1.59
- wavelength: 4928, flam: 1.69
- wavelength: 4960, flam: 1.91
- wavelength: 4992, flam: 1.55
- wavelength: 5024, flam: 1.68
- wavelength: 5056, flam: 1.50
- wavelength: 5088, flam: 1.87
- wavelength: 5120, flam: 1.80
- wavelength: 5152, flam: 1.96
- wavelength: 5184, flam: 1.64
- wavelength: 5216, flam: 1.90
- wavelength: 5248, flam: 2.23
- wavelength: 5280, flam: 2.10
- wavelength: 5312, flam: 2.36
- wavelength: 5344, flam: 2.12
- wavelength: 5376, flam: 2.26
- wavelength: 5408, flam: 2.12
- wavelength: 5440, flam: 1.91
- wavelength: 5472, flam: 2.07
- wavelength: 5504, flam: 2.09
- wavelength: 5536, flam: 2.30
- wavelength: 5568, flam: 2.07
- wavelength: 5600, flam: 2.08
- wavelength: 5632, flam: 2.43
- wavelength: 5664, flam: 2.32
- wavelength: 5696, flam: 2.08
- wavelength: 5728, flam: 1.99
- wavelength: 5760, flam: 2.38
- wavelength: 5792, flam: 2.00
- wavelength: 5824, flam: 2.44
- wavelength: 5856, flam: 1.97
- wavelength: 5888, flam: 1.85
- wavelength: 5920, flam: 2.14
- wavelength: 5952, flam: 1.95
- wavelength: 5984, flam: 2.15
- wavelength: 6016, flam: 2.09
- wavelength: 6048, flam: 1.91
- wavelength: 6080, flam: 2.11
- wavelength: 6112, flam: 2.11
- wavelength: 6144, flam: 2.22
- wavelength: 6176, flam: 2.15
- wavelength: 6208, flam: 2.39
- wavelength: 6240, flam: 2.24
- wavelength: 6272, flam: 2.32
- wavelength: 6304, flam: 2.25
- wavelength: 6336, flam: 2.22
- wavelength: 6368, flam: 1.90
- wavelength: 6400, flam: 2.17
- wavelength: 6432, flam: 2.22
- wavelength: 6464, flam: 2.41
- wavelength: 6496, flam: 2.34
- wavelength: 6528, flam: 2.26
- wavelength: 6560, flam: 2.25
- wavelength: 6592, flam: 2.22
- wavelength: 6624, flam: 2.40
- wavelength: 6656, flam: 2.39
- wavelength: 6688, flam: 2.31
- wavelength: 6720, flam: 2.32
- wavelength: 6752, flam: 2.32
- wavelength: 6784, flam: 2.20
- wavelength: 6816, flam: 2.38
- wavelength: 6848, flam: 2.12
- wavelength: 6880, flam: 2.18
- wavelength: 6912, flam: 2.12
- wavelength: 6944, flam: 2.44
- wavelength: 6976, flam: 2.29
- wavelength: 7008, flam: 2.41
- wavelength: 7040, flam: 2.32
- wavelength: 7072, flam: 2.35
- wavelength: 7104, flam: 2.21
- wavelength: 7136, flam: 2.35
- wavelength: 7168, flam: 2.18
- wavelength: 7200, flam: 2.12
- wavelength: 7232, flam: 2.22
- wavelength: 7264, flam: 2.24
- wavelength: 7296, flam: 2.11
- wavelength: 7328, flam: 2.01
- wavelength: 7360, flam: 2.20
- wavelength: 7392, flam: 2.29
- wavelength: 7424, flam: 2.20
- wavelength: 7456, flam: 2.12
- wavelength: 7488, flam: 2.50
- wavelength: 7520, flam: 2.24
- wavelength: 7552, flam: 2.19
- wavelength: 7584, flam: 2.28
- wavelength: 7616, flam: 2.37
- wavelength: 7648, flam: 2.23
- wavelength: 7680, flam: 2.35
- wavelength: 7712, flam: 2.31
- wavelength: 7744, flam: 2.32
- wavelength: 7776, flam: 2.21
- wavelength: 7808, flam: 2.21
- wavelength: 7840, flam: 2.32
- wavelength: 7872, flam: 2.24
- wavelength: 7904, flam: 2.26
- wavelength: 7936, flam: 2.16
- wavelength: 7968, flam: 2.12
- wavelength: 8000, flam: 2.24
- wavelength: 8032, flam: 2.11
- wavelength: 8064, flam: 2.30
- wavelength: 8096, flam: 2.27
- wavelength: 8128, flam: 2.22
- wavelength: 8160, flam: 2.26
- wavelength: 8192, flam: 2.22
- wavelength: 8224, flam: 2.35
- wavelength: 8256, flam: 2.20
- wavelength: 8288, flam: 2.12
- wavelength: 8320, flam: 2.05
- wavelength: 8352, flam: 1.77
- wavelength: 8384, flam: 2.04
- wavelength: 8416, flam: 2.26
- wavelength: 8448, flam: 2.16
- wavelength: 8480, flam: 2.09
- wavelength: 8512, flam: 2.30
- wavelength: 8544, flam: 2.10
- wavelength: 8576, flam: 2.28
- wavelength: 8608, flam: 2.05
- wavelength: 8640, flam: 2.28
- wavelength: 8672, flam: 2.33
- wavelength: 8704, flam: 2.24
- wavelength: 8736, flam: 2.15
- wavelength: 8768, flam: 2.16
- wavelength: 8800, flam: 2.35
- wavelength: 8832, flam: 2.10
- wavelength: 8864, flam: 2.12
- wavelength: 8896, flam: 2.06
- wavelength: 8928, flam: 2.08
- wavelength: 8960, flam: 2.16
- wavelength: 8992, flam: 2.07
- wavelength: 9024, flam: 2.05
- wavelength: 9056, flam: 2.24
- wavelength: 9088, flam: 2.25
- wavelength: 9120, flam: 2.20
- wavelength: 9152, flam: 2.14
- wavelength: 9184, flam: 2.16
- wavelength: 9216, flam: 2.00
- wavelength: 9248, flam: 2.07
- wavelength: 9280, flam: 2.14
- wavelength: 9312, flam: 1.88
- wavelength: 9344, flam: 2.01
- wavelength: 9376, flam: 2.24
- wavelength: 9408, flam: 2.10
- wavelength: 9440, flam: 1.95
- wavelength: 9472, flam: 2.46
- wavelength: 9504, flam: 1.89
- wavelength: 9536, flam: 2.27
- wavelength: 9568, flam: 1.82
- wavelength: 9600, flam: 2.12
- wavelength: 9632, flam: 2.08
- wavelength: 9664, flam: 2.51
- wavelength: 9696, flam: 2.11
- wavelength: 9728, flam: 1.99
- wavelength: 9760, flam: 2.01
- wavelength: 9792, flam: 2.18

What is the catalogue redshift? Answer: 0.169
